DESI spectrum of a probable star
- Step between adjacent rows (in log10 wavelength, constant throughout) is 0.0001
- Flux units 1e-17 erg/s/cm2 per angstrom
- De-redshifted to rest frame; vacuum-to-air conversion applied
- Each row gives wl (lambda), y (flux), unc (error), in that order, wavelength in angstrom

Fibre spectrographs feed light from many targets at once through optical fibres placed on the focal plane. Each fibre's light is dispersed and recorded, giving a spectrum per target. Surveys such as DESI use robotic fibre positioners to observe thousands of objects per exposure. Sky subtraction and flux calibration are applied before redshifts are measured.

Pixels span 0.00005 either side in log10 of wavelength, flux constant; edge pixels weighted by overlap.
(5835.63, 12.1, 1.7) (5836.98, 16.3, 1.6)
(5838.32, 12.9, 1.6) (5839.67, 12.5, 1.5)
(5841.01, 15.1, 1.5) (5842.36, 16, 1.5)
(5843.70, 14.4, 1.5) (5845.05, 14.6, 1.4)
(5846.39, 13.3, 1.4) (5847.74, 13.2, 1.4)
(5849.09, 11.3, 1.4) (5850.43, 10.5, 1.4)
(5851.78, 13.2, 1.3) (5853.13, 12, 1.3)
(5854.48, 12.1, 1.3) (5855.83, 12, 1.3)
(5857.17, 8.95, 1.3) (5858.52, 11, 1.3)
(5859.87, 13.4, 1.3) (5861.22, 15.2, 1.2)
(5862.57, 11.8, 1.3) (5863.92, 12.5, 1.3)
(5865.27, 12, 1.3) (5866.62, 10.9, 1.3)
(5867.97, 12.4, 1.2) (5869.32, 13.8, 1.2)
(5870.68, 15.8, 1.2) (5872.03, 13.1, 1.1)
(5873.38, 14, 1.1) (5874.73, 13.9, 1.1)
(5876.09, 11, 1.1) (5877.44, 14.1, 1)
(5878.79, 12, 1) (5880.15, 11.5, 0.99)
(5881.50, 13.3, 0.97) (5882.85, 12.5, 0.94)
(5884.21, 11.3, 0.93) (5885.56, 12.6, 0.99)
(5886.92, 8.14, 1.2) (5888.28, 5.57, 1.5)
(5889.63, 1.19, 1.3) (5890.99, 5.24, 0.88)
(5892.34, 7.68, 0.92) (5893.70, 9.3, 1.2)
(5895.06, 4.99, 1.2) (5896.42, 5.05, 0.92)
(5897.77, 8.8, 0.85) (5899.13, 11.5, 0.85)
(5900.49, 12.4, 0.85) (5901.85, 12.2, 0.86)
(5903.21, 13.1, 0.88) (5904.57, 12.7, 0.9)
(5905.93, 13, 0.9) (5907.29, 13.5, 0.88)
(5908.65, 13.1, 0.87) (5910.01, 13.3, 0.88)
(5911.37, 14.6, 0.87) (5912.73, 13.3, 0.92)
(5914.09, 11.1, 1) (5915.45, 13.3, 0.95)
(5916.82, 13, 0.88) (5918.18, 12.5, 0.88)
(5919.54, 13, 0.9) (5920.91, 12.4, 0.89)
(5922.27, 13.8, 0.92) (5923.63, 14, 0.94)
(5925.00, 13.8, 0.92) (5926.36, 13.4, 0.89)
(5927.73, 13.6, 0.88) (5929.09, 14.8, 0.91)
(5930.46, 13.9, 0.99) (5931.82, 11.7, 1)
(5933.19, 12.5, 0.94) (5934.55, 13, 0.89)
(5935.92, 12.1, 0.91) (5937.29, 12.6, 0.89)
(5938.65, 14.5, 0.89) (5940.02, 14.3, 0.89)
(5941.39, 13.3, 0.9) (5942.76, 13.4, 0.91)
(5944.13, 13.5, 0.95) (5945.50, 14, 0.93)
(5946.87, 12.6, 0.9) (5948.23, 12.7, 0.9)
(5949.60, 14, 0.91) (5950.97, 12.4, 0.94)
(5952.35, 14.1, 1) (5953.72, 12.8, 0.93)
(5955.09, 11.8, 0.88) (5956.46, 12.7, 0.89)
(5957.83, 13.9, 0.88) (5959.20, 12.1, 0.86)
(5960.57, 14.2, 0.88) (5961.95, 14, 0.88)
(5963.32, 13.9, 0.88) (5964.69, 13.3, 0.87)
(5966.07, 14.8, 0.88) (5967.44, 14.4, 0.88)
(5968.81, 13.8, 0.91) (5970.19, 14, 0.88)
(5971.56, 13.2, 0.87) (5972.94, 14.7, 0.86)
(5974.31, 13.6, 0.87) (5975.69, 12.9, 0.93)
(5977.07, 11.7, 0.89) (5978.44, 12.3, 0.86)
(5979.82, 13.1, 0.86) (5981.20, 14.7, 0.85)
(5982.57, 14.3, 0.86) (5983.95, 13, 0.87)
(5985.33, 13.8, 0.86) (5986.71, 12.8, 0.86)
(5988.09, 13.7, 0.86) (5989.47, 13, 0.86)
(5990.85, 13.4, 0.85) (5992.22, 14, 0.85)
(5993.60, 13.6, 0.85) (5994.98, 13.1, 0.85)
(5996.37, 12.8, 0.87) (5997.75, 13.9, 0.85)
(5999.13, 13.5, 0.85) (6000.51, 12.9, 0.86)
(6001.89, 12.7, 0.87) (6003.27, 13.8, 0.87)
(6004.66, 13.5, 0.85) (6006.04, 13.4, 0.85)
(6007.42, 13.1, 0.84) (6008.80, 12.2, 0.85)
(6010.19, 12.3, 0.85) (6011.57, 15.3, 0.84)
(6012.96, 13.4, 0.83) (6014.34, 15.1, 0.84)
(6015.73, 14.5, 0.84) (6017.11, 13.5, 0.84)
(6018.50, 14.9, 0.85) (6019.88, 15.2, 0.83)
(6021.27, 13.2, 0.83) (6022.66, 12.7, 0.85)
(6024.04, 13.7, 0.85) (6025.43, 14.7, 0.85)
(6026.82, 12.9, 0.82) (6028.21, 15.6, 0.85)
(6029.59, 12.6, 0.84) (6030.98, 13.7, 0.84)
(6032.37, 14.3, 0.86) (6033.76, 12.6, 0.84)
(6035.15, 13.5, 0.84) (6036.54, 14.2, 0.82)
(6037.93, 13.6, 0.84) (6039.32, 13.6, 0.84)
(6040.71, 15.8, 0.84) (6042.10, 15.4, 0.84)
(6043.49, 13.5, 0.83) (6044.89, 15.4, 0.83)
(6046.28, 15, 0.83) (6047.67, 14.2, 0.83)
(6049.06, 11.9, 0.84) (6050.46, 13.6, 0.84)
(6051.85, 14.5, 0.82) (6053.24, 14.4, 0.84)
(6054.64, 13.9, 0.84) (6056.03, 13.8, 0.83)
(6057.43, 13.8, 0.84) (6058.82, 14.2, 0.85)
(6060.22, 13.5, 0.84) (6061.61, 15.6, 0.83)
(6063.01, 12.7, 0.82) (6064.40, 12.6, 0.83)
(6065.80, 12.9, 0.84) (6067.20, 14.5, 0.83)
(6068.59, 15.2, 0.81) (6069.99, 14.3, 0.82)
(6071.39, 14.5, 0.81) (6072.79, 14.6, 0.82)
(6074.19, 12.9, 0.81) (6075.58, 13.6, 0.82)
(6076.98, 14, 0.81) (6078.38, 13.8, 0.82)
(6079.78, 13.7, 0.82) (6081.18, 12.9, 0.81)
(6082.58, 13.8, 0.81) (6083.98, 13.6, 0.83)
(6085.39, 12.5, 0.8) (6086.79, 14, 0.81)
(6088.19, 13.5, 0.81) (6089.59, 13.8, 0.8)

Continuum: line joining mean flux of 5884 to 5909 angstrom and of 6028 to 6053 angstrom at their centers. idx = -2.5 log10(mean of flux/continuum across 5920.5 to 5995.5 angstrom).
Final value -0.18 mag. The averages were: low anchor 9.47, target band 13.4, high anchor 14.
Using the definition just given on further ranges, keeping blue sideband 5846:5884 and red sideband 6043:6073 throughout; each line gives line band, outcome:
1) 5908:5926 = -0.02 mag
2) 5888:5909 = 0.34 mag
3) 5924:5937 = -0.01 mag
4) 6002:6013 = 0.02 mag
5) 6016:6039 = 0.00 mag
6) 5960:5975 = -0.05 mag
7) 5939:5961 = -0.01 mag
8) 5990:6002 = 0.01 mag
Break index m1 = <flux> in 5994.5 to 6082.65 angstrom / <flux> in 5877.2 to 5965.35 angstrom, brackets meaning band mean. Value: 1.14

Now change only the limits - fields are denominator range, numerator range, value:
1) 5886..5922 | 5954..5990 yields 1.27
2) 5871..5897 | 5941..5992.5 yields 1.35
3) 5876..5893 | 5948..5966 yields 1.38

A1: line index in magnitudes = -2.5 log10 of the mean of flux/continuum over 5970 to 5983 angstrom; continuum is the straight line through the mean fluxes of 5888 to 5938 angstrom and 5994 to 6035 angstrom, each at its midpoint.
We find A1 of -0.05 mag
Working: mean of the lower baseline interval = 11.5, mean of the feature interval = 13.4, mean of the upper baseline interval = 13.6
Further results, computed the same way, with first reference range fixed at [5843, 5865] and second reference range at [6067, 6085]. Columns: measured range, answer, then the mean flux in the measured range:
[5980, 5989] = -0.03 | 13.7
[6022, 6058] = -0.02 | 14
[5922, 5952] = -0.03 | 13.4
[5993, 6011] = 0.02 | 13.1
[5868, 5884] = -0.04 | 13.1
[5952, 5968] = -0.03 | 13.5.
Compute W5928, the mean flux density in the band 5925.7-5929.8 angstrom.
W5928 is 13.9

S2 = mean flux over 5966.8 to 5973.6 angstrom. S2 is 14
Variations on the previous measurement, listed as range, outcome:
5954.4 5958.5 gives 12.8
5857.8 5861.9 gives 13.1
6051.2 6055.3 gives 14.3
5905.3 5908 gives 13.3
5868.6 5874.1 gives 14.2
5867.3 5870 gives 13.1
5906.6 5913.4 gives 13.6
